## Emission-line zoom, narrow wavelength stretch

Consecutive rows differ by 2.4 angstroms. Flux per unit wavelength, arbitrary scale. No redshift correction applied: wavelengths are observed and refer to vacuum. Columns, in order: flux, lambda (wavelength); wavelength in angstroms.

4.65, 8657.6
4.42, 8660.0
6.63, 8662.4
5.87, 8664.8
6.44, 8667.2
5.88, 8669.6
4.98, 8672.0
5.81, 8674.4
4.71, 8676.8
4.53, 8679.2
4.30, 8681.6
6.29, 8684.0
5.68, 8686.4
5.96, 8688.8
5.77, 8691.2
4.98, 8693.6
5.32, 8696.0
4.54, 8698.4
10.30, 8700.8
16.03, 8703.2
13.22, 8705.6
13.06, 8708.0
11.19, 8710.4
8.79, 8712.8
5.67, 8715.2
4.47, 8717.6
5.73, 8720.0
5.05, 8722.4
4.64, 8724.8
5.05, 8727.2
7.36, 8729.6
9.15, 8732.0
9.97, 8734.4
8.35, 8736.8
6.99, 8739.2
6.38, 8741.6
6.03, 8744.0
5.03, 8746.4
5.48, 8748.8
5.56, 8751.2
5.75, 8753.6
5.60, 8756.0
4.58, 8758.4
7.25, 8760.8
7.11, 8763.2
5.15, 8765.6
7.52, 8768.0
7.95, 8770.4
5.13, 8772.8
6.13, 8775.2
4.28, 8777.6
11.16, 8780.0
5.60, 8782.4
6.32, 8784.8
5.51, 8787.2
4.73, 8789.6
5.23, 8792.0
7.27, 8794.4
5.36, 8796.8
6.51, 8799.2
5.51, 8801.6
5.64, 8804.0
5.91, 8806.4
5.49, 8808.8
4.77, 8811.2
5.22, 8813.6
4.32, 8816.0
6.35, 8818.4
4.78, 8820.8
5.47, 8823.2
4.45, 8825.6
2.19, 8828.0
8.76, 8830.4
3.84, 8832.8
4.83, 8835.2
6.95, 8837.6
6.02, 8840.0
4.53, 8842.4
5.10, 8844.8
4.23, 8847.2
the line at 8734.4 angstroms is [N II] 6583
